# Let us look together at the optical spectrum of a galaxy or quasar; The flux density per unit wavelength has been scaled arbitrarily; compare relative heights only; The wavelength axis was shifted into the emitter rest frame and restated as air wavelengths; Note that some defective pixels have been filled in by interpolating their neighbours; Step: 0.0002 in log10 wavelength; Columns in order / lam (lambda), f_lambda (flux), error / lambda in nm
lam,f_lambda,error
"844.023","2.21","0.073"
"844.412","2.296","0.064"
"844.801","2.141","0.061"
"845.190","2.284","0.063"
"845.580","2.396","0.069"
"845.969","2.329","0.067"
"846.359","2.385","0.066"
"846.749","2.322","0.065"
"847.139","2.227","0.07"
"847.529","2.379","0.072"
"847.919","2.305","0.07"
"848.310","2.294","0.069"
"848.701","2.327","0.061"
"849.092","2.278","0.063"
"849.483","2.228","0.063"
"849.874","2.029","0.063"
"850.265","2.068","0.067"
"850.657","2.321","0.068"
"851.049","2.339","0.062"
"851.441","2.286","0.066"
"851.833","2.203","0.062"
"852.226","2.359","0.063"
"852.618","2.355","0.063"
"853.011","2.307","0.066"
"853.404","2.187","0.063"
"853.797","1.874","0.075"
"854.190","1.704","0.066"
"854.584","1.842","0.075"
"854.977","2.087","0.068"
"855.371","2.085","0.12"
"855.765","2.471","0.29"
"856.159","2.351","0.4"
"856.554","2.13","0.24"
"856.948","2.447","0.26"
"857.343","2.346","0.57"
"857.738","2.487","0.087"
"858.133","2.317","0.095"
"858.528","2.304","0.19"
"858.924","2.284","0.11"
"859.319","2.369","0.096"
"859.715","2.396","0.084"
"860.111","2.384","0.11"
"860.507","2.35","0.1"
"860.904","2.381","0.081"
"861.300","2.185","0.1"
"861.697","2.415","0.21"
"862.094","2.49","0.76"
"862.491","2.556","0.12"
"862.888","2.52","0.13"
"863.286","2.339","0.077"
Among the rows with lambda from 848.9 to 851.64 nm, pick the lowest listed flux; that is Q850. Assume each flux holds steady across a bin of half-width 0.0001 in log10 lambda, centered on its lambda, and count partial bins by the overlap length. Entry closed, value 2.029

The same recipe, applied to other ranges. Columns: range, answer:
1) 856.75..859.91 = 2.284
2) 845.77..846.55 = 2.329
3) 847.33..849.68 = 2.228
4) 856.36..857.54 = 2.13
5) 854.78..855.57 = 2.085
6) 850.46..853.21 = 2.203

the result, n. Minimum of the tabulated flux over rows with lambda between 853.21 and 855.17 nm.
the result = 1.704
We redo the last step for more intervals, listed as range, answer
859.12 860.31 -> 2.369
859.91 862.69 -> 2.185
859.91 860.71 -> 2.35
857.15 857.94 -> 2.346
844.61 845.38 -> 2.141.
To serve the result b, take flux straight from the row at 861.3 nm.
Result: 2.185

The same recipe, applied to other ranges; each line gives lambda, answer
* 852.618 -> 2.355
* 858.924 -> 2.284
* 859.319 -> 2.369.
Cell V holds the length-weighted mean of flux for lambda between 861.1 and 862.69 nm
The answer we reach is 2.41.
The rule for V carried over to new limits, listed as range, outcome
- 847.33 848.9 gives 2.33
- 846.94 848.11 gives 2.3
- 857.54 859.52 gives 2.35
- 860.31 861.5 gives 2.3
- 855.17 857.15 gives 2.3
